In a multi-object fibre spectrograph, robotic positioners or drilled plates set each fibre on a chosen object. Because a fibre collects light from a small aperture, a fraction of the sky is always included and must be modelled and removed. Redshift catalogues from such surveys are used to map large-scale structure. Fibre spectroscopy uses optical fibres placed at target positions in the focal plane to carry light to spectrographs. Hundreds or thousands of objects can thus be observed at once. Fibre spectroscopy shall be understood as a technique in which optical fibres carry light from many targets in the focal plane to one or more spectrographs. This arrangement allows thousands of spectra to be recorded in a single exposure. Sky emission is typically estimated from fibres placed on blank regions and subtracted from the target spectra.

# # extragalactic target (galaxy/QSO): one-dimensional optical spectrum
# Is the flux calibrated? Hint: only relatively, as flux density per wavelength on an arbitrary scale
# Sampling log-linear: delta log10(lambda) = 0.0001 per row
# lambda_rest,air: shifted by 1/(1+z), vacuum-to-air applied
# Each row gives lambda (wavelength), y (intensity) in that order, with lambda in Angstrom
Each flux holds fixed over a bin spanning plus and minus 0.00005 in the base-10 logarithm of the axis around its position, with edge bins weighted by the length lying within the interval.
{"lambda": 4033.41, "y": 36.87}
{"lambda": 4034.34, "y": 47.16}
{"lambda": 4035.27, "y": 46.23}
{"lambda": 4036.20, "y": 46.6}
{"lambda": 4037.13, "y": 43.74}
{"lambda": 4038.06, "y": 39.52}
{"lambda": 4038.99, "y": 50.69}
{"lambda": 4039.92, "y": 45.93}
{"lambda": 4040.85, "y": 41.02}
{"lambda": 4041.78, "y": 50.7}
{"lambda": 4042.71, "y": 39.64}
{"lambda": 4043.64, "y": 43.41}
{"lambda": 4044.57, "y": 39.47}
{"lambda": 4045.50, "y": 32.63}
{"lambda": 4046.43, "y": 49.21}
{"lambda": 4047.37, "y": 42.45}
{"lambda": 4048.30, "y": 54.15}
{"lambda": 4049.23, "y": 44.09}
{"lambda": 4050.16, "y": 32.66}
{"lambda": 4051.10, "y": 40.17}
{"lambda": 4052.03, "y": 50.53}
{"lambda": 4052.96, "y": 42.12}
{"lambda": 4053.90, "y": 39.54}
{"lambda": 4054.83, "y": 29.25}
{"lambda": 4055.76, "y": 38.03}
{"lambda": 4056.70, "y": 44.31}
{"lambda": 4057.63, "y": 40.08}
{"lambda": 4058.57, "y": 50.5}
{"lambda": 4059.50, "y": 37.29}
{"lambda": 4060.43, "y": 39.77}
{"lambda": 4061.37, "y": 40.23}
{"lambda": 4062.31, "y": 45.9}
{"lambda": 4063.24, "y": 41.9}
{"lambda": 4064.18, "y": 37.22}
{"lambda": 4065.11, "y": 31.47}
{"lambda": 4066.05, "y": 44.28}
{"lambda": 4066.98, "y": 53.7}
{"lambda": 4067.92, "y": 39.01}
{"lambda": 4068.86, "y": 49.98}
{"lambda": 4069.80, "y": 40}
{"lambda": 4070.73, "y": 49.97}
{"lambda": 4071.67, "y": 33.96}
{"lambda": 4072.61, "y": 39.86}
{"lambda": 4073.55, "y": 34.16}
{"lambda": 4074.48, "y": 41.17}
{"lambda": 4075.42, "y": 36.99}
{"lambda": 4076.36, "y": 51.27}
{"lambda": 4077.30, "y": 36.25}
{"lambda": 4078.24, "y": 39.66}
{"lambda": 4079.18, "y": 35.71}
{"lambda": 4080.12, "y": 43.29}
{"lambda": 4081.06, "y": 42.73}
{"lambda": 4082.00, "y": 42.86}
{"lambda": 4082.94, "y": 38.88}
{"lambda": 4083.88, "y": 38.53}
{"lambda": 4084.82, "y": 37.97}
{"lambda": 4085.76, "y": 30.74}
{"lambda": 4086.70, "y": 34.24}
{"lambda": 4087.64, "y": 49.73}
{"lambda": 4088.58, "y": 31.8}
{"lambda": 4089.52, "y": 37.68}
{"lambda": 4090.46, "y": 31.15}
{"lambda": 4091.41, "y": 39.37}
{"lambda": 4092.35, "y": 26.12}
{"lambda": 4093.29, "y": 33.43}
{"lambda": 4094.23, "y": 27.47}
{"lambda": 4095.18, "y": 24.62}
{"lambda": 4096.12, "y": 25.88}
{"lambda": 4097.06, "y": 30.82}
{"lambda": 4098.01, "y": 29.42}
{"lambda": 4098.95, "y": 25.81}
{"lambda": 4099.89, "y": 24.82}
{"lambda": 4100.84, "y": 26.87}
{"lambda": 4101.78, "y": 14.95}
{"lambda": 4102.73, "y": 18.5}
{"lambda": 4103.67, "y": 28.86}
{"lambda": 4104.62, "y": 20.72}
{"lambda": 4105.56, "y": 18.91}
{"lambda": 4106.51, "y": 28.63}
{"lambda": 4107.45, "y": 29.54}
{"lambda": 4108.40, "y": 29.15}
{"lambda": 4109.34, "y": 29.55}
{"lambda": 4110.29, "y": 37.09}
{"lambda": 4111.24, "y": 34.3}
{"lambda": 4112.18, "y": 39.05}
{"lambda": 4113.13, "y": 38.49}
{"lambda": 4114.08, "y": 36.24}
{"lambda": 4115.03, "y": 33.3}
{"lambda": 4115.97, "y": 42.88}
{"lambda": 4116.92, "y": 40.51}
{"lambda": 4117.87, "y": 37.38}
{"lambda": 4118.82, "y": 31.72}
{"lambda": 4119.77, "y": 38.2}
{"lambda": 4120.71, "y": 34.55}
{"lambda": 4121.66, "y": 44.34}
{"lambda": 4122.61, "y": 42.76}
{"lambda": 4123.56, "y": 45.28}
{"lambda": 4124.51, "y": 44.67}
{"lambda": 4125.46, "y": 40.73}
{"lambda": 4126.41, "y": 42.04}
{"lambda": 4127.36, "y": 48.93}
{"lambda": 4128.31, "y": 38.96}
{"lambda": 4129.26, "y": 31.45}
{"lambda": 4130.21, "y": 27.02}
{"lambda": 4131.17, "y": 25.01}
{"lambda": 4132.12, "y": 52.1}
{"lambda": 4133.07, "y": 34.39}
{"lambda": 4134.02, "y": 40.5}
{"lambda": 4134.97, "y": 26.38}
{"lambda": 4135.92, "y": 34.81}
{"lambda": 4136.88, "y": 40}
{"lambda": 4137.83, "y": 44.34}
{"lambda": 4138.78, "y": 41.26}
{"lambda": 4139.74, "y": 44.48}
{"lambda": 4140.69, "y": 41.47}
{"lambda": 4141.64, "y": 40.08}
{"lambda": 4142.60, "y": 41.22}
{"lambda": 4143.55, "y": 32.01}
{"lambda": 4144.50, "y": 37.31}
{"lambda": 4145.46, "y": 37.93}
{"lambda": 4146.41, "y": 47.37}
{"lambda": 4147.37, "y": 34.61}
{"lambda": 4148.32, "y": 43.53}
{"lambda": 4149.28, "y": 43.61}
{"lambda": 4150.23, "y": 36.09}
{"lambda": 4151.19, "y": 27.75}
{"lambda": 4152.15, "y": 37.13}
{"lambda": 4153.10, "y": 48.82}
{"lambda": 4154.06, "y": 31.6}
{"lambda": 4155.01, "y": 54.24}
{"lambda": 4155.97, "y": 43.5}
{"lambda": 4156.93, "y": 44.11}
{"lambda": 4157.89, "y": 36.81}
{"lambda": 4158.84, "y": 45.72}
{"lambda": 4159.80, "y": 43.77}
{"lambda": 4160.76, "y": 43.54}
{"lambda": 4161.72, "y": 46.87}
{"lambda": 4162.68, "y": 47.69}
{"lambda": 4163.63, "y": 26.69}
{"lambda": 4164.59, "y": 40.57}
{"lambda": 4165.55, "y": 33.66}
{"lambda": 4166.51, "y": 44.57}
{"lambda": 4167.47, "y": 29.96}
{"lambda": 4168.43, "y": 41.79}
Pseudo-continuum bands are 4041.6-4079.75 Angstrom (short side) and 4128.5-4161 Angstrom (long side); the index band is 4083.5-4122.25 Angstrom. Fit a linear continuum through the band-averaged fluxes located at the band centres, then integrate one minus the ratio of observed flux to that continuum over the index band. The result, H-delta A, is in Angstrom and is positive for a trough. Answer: 7.9 Angstrom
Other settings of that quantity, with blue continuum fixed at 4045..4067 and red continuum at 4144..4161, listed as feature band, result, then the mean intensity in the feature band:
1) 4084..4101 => 3.9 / 31.8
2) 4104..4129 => 2.9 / 36.4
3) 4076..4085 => 0.1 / 40.7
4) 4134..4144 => 0.6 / 38.7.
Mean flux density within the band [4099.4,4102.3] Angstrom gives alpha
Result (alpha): 22.2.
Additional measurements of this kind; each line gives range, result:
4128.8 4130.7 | 29.1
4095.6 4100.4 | 27.3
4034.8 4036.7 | 46.3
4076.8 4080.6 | 38.8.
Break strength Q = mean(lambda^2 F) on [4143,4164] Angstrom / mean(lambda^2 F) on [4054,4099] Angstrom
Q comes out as 1.11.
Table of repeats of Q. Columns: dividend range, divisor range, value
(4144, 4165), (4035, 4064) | 1.01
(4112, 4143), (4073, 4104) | 1.18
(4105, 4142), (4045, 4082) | 0.92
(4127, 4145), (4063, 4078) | 0.95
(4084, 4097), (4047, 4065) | 0.82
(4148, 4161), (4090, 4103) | 1.56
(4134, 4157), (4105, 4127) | 1.10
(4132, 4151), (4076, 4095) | 1.09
